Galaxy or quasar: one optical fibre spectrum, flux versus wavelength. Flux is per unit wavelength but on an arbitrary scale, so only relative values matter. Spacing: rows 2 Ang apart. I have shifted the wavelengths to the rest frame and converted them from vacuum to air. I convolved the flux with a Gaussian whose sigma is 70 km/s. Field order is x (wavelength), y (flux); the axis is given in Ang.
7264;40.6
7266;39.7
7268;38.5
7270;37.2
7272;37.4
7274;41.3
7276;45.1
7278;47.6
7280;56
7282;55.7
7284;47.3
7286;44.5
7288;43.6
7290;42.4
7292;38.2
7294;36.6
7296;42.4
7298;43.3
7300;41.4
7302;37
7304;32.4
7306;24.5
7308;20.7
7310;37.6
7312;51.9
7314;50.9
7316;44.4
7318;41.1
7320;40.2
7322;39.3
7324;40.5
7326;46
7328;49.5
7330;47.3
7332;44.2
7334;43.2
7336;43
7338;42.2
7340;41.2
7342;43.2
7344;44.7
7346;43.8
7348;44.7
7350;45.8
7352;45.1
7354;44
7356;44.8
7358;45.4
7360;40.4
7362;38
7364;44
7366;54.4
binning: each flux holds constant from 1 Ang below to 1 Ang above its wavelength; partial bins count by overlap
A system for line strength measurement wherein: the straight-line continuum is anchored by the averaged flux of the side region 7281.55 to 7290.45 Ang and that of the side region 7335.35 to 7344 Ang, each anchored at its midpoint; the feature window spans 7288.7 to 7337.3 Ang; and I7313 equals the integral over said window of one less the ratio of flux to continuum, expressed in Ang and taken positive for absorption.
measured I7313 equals 4.0 Ang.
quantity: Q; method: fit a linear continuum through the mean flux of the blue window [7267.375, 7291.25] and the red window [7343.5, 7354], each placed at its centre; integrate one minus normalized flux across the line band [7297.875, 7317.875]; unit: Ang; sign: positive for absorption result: 2.9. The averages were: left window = 44.7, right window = 44.7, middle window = 38.3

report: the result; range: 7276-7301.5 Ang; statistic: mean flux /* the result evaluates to 44.8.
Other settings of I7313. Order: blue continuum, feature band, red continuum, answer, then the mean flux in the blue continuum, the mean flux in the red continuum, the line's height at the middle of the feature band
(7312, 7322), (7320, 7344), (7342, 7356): 0.5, 44.4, 44.6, 44.5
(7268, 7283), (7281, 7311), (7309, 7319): 4.0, 45.3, 45.2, 45.2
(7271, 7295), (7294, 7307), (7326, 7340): 2.3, 44.6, 44.7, 44.7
